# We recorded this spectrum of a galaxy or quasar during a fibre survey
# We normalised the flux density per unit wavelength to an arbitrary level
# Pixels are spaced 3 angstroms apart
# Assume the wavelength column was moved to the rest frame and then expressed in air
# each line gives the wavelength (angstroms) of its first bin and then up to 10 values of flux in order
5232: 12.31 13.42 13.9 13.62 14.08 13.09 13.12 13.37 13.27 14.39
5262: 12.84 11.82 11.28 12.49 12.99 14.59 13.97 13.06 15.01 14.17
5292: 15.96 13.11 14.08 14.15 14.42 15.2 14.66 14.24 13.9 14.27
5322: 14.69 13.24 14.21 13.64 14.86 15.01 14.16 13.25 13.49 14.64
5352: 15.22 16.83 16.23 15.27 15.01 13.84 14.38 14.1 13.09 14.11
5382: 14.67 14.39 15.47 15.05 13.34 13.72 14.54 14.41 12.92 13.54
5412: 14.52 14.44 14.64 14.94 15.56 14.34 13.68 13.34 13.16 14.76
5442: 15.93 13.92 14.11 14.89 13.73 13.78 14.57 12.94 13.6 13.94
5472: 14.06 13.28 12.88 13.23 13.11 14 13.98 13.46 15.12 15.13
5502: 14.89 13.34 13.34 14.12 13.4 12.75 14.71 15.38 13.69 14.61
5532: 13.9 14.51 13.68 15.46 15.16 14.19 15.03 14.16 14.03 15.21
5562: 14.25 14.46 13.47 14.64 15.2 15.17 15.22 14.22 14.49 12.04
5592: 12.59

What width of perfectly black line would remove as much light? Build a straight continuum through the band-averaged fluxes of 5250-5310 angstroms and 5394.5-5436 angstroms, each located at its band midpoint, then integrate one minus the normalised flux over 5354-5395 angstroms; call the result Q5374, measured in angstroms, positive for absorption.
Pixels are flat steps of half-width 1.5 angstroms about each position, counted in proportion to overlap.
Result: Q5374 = -1.99 angstroms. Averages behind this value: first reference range 13.7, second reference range 14.1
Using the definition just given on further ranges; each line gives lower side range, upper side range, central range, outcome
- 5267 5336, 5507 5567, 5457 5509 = 1.54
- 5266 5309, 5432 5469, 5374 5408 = -0.36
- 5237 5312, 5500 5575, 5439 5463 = -0.41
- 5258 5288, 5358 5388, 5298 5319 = -1.10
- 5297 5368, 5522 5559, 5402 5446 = 0.73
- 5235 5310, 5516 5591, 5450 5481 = 0.96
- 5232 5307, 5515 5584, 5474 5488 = 0.97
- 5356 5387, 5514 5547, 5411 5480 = 1.59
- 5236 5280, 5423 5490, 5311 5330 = -0.91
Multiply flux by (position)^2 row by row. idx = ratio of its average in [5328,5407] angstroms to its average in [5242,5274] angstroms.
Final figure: 1.16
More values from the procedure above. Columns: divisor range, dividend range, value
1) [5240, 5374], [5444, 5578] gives 1.08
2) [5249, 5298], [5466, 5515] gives 1.11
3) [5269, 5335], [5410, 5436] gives 1.06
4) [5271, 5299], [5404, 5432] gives 1.07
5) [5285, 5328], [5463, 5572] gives 1.06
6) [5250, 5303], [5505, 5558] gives 1.15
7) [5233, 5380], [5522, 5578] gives 1.13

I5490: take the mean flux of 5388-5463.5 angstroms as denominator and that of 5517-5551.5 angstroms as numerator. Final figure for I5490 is 1.0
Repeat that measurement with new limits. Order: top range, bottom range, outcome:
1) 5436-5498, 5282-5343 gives 0.98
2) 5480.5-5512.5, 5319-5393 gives 0.96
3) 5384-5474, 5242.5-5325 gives 1.03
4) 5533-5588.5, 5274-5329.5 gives 1.02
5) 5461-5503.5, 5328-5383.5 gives 0.95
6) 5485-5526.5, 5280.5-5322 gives 0.98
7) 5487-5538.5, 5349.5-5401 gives 0.96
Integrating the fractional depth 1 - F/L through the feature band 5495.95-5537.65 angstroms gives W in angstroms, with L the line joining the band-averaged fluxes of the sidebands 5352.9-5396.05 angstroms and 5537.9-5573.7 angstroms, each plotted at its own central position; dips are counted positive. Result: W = 1.2 angstroms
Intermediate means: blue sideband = 14.7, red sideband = 14.5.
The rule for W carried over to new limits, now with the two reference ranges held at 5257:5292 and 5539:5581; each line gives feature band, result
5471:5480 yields 0.6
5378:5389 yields -0.6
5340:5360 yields -1.6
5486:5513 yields 0.5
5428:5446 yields 0.0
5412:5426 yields -0.8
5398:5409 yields 0.1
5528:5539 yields 0.3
